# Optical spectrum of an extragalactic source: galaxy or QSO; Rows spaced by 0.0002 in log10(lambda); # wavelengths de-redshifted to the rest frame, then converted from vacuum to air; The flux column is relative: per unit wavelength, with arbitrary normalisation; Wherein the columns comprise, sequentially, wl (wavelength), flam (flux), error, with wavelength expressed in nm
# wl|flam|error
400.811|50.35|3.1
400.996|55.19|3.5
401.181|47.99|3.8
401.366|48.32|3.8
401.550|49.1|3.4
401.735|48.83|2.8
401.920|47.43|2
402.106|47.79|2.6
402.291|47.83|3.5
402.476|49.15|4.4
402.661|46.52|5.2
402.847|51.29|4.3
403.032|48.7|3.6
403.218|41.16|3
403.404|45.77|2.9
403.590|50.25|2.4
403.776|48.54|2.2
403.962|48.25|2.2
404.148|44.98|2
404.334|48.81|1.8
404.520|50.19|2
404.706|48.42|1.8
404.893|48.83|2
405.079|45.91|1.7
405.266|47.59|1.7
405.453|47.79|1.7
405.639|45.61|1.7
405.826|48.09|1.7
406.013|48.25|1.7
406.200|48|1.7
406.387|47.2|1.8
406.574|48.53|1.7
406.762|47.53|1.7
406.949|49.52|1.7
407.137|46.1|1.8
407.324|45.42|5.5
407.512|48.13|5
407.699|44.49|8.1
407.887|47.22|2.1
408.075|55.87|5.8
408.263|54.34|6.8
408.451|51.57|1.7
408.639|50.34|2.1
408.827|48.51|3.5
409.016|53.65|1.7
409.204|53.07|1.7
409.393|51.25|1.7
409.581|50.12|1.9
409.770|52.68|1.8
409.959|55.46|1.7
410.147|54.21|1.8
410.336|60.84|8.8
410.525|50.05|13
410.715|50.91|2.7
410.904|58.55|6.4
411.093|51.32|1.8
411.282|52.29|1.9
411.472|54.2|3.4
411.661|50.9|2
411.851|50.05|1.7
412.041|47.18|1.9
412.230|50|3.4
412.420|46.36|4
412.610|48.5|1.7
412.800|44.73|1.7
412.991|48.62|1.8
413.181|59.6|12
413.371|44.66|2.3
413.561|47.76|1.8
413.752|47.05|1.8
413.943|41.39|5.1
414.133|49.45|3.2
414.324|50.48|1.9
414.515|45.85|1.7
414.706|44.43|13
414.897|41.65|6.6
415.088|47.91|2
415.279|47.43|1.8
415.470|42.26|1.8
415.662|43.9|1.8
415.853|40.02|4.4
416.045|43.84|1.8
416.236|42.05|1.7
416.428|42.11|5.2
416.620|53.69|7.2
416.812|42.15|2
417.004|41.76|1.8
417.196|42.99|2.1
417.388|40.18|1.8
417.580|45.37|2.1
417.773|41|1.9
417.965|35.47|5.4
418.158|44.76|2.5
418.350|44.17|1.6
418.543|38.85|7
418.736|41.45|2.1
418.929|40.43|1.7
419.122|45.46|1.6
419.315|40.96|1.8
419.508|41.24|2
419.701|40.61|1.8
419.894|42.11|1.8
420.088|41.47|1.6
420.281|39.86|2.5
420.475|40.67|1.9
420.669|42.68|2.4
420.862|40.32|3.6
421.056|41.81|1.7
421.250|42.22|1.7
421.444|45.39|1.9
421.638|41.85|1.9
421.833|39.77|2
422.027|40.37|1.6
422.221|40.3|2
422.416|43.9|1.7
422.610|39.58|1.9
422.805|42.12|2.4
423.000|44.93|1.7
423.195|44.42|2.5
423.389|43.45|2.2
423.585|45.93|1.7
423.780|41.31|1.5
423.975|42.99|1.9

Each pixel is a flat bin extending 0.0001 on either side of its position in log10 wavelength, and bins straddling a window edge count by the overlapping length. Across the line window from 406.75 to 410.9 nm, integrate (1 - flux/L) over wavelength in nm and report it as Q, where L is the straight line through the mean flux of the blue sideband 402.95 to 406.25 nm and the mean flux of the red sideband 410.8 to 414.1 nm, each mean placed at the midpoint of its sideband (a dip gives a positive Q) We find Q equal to -0.22 nm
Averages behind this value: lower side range 47.5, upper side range 49.6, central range 51.2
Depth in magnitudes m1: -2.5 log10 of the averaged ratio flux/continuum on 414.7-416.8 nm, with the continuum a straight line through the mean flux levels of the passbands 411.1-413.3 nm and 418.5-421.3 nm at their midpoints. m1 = 0.04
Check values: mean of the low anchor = 50.2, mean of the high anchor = 41.4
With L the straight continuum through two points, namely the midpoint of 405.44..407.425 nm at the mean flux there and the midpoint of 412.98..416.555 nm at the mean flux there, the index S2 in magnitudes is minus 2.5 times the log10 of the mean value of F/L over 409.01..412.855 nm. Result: -0.115 mag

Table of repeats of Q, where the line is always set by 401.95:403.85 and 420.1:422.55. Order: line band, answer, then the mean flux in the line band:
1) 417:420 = 0.06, 41.7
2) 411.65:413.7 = -0.20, 48.8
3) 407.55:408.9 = -0.13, 50.3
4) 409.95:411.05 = -0.24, 54.8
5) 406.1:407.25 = -0.03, 47.8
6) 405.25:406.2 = -0.02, 47.5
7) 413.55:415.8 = -0.09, 45.6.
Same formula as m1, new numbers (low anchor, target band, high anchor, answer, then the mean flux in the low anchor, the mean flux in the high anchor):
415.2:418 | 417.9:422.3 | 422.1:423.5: 0.04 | 43.1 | 42.7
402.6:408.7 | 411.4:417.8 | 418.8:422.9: -0.04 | 48.2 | 41.6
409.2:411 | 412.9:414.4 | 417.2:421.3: 0.01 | 53.7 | 41.5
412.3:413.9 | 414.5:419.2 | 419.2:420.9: 0.03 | 48.2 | 41.2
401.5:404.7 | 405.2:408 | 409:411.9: 0.07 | 47.9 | 53.1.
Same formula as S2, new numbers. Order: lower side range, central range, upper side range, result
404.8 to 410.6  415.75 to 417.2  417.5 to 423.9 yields 0.022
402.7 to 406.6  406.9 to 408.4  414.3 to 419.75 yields -0.054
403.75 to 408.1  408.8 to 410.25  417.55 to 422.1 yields -0.142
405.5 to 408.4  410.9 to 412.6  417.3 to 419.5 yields -0.116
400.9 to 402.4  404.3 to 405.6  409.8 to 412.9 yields 0.040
